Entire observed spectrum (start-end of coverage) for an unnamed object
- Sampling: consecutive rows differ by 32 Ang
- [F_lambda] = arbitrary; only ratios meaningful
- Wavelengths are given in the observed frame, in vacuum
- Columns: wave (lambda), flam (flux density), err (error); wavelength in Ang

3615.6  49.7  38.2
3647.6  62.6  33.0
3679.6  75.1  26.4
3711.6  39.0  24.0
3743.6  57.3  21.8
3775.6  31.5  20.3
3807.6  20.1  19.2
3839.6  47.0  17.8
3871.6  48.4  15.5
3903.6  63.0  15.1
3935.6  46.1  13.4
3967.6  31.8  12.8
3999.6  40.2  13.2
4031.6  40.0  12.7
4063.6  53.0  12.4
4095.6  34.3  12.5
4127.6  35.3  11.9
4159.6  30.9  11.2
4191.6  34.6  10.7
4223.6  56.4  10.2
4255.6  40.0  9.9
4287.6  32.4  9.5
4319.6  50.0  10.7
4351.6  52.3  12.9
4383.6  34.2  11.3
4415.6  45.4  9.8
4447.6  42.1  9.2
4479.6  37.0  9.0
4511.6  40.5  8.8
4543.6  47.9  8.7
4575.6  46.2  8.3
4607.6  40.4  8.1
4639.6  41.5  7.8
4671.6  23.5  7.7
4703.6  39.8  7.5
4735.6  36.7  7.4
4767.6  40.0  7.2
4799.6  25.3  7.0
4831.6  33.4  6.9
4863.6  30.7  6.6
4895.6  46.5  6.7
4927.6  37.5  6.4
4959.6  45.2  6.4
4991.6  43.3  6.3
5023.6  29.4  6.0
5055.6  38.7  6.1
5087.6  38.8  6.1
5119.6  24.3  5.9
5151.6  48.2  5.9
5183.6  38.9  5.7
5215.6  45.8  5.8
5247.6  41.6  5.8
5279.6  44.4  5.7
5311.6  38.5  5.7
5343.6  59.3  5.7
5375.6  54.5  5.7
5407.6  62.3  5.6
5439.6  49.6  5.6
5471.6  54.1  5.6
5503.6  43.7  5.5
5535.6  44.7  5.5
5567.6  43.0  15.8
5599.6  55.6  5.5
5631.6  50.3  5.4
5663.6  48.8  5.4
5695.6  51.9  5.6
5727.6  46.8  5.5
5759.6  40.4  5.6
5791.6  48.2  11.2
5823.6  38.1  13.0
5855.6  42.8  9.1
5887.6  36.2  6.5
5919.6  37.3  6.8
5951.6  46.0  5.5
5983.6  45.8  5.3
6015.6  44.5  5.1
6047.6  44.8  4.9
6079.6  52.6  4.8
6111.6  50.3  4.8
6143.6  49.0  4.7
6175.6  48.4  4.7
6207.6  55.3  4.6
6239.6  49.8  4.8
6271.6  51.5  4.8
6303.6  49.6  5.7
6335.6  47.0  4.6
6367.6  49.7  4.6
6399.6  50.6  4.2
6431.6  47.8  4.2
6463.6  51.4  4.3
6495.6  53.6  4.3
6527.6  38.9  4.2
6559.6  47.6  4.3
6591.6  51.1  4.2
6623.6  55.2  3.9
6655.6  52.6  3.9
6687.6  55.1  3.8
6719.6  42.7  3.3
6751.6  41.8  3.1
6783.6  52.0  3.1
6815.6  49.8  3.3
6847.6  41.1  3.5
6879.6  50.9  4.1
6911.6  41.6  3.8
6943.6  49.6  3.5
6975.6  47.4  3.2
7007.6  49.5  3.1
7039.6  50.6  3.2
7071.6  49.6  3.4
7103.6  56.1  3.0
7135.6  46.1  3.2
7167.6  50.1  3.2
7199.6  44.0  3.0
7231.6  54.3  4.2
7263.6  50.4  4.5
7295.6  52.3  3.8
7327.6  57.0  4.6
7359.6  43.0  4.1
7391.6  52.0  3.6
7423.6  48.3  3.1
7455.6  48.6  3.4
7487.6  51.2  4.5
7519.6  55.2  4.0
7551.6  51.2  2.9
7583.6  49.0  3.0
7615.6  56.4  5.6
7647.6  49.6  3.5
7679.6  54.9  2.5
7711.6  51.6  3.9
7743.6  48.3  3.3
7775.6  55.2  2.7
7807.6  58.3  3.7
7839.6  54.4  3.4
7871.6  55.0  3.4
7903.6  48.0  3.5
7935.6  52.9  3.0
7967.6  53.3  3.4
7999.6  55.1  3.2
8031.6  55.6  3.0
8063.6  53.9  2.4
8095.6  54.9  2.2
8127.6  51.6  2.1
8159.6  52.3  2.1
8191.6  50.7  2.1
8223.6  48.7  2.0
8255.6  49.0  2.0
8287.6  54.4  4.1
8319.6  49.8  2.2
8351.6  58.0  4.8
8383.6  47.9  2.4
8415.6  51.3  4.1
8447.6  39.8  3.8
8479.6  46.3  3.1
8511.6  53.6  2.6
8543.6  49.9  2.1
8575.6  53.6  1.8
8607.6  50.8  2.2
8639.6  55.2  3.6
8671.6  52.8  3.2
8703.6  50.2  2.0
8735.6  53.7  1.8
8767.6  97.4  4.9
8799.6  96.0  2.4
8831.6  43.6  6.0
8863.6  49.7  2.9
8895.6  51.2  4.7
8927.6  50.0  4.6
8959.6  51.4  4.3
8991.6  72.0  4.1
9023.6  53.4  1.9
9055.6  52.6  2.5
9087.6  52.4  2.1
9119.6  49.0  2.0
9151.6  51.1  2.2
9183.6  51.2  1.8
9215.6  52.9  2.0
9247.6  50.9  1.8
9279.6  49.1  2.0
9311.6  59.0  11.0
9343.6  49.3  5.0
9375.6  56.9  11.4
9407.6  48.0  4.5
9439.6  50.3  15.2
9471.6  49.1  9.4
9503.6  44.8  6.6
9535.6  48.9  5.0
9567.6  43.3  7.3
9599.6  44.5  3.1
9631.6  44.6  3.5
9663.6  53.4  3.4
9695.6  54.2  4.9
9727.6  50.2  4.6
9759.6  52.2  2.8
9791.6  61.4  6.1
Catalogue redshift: 0.338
